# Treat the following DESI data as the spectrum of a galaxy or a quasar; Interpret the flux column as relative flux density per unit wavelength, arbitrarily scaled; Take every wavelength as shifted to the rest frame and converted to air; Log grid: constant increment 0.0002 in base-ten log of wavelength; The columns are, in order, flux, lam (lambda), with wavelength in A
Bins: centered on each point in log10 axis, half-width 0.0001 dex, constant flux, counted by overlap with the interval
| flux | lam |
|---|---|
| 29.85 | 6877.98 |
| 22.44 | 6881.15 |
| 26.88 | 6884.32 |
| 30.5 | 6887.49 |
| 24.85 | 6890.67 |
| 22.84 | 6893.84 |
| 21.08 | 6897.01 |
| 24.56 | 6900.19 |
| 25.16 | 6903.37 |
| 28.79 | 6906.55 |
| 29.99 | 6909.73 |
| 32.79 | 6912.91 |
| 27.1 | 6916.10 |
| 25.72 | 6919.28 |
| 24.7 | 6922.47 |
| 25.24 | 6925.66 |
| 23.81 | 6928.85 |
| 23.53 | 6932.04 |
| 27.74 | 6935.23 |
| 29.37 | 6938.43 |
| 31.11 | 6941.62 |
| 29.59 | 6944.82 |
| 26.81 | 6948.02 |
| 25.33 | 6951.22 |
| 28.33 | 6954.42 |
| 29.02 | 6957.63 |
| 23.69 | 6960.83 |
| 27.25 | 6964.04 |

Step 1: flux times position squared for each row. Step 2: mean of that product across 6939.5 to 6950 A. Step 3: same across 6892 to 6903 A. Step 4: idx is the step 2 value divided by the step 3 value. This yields 1.27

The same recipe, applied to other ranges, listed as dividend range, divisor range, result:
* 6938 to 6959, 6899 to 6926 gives 1.06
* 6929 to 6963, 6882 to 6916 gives 1.04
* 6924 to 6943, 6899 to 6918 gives 0.96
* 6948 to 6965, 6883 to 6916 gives 1.01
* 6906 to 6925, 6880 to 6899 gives 1.14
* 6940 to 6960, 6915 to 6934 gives 1.13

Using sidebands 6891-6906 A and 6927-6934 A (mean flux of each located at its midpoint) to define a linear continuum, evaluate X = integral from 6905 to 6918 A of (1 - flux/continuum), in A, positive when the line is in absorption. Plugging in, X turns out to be -3.1 A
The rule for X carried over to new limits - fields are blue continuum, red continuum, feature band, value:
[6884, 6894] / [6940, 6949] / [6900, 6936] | 1.8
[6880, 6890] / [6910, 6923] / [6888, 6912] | 1.4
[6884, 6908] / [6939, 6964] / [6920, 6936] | 1.1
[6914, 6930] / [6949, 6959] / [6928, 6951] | -0.7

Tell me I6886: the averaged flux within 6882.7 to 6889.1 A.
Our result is 28.6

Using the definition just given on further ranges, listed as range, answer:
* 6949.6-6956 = 26.8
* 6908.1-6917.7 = 30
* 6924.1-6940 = 25.9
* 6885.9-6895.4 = 26.1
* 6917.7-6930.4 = 24.9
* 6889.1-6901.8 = 23.3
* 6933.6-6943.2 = 29.4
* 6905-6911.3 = 29.4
